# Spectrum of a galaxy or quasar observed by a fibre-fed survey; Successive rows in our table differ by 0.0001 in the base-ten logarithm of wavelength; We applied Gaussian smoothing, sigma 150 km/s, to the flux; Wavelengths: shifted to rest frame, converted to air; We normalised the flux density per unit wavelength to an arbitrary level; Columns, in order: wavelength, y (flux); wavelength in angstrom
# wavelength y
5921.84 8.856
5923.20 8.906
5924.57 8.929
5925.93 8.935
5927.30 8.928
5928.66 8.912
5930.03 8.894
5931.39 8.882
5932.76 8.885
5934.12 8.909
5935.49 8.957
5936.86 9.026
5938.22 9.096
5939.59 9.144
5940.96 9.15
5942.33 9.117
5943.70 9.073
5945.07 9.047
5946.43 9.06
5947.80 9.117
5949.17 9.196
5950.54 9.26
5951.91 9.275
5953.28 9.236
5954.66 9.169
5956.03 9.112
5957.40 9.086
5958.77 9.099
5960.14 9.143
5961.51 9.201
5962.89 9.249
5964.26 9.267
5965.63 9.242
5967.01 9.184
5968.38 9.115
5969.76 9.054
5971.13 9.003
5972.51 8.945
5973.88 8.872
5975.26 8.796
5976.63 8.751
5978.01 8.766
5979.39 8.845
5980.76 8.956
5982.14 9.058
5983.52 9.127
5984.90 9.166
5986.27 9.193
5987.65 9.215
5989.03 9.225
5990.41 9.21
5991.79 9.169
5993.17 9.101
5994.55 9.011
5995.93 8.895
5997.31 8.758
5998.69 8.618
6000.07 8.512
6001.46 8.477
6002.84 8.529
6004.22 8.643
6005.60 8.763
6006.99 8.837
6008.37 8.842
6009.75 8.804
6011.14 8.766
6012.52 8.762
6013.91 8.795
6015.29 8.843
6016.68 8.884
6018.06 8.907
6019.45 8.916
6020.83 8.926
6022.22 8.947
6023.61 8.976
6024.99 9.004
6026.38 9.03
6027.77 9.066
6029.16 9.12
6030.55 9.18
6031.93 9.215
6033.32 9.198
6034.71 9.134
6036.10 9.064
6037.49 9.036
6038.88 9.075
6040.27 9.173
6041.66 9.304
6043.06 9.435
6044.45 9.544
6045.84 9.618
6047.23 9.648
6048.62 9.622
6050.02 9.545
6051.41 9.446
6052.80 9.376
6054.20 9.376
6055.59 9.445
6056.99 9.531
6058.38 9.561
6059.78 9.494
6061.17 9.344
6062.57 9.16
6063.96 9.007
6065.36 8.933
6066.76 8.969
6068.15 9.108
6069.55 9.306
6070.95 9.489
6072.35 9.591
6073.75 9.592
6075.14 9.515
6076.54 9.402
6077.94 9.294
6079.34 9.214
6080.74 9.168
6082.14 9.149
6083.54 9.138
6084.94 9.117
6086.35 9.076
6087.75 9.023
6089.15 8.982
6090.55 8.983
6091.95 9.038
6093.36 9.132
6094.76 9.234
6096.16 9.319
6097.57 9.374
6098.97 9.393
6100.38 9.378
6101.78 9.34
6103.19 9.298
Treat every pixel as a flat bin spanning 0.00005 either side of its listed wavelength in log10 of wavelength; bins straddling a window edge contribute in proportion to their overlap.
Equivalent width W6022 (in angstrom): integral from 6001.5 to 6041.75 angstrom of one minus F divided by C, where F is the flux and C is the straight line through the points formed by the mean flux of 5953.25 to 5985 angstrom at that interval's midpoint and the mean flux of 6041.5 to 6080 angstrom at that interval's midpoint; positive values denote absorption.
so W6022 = 1.31 angstrom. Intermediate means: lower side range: 9.05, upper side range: 9.39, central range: 8.95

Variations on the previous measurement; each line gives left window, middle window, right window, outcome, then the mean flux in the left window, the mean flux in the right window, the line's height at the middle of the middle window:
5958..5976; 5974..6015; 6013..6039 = 0.79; 9.09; 9.01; 9.06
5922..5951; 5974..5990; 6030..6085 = 0.21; 9.02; 9.32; 9.13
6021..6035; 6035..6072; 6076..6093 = -0.94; 9.08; 9.13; 9.1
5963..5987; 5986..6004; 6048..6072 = 0.39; 9.03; 9.34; 9.1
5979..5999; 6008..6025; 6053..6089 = 0.48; 9.05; 9.28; 9.13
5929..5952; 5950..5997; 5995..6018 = -0.98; 9.06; 8.74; 8.9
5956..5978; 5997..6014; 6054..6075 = 0.88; 9.06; 9.33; 9.17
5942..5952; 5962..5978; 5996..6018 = -0.09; 9.14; 8.73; 8.98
